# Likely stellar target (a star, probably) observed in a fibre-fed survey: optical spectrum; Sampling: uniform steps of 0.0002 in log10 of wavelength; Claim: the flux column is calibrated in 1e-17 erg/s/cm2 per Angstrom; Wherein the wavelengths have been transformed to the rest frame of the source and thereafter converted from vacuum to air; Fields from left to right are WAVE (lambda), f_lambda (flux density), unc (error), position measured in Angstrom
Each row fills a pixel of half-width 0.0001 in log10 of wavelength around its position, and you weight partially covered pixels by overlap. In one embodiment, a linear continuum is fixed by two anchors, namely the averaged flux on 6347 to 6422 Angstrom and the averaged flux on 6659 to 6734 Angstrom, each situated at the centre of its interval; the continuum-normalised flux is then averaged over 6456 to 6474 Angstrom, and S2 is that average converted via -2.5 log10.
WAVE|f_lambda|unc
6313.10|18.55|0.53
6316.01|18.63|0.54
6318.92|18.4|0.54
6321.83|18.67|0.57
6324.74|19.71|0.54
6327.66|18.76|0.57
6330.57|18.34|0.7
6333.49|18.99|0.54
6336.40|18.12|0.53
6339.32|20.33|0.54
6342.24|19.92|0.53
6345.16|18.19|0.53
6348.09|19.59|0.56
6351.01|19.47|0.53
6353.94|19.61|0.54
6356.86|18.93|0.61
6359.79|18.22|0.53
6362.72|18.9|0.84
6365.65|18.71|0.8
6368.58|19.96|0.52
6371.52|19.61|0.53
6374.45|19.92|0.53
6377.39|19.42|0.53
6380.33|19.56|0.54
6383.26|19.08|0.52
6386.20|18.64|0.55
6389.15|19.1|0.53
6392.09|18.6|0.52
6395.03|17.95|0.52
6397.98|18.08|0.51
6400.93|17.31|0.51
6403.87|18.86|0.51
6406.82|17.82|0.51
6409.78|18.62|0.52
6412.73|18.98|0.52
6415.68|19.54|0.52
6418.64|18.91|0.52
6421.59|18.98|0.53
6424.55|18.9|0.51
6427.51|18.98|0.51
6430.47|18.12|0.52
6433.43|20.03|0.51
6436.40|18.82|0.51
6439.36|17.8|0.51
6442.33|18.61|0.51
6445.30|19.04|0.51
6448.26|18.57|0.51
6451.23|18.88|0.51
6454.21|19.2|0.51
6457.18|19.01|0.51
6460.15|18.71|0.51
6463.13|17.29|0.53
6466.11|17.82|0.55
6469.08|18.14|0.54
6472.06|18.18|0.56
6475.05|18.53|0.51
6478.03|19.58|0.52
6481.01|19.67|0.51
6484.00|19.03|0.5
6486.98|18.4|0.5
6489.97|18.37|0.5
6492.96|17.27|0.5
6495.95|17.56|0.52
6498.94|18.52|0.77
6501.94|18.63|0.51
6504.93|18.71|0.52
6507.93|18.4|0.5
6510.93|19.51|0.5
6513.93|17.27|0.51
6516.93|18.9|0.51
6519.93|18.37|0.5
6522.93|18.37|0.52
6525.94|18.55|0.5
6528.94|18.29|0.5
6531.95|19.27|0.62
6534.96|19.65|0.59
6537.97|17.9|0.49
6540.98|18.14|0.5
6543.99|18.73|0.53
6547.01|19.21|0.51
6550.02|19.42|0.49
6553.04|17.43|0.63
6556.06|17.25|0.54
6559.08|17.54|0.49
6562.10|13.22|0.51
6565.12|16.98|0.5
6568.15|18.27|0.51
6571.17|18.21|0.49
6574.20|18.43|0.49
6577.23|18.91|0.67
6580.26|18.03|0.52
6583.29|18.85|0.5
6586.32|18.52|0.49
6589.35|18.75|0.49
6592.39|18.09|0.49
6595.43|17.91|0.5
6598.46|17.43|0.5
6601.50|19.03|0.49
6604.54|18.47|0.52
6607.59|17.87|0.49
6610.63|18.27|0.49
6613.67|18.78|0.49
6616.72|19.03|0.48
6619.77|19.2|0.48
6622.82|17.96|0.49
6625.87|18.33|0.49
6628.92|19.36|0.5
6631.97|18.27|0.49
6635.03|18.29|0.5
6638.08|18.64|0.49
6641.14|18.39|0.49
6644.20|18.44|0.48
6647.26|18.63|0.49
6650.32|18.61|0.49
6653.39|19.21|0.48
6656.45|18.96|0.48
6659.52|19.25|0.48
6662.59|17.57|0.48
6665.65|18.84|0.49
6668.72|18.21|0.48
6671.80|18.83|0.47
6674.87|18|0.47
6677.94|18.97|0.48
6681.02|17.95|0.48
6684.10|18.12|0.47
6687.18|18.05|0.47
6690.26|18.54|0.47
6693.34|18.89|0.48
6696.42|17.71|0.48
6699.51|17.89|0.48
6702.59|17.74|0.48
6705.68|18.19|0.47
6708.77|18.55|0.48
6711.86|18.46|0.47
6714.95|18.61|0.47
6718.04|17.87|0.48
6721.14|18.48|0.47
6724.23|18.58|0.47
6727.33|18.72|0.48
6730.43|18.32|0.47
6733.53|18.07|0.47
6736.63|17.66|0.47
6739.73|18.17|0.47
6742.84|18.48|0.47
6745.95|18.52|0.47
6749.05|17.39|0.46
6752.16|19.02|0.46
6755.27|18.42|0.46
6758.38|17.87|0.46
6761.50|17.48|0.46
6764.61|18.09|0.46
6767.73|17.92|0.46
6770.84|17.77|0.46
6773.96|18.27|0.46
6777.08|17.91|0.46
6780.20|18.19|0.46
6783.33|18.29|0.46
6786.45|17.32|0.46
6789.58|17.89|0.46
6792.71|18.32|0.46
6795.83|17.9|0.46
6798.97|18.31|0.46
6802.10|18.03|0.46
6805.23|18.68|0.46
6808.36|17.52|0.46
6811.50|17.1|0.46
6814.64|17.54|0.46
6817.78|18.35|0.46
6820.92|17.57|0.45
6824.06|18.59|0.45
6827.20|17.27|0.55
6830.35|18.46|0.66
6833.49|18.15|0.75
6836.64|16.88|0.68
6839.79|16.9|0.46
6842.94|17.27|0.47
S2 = 0.04 mag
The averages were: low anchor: 18.9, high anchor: 18.3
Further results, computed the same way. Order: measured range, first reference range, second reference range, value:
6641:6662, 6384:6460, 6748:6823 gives -0.030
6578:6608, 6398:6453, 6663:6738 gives 0.007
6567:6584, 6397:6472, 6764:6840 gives -0.006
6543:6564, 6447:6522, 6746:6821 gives 0.053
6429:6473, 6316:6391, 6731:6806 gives 0.018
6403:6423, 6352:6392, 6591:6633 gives 0.014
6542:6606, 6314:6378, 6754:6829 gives 0.028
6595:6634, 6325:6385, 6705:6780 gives 0.003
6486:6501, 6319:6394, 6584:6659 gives 0.046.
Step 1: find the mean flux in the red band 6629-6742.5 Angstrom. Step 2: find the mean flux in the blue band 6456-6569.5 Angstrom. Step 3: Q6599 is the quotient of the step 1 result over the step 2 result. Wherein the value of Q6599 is 1.0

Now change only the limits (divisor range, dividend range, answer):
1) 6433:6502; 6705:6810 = 0.98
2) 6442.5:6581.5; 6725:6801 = 0.99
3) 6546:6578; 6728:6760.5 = 1.03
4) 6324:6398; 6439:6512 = 0.97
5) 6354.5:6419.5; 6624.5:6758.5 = 0.98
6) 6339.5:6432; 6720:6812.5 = 0.96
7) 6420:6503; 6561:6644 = 0.98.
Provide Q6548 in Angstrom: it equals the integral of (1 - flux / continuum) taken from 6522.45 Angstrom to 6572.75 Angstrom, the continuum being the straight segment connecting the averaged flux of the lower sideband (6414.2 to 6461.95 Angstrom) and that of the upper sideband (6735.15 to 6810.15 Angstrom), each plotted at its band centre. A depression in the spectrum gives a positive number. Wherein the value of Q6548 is 1.6 Angstrom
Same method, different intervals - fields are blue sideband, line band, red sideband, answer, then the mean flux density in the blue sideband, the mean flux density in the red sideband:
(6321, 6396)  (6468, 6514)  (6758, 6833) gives 0.6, 19.1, 17.9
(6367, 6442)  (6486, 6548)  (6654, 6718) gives 0.6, 18.9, 18.4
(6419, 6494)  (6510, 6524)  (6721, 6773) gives 0.1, 18.7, 18.2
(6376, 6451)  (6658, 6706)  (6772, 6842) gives -0.4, 18.7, 17.9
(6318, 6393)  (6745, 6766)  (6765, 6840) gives -0.1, 19.1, 17.9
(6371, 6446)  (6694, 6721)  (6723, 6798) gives 0.1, 18.8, 18.1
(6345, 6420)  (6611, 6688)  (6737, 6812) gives -1.0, 18.9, 18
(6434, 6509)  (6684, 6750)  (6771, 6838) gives -0.6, 18.5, 17.9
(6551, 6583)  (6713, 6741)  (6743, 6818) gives -0.6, 17.5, 18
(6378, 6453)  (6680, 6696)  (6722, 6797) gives 0.0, 18.7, 18.1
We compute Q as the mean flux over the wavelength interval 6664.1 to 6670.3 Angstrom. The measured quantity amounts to 18.5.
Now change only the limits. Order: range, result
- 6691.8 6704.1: 18.1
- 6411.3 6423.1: 19.1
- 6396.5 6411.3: 18.1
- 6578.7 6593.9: 18.5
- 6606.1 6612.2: 18.1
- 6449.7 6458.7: 19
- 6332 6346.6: 19.1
